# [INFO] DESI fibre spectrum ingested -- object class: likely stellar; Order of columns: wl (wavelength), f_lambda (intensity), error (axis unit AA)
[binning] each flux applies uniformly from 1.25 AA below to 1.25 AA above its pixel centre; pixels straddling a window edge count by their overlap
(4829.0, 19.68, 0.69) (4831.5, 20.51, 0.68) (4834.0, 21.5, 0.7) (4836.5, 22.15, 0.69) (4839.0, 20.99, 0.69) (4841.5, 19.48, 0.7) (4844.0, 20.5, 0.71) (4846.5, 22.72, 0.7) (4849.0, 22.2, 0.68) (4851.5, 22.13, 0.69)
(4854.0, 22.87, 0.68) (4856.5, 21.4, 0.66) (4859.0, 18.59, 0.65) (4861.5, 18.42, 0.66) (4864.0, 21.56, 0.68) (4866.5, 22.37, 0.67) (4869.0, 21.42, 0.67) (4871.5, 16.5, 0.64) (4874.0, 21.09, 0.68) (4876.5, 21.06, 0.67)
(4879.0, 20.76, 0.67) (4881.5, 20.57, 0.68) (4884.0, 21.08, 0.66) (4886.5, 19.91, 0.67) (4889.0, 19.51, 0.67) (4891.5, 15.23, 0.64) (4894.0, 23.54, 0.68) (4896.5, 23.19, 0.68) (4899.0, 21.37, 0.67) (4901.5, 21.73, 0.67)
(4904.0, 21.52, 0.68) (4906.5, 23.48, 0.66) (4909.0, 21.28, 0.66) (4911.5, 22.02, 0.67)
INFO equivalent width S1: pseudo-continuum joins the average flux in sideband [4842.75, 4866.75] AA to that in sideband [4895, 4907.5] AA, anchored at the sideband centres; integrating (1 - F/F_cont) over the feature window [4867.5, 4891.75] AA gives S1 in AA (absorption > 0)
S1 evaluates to 2.1 AA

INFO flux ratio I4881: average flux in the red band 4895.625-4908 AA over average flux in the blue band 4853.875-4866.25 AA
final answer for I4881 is 1.08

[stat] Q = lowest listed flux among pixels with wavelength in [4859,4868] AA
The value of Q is 18.42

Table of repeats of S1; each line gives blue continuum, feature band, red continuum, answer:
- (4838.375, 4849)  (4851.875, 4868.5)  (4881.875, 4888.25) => -0.12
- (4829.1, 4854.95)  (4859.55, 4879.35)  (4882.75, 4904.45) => 0.70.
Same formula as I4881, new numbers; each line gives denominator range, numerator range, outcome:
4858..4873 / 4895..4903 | 1.11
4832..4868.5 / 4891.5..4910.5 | 1.03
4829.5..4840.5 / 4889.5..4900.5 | 0.98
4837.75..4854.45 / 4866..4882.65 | 0.95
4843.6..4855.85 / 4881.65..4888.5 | 0.92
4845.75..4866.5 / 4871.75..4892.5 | 0.93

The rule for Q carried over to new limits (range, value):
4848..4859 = 18.59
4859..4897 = 15.23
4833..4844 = 19.48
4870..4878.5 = 16.5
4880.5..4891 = 19.51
